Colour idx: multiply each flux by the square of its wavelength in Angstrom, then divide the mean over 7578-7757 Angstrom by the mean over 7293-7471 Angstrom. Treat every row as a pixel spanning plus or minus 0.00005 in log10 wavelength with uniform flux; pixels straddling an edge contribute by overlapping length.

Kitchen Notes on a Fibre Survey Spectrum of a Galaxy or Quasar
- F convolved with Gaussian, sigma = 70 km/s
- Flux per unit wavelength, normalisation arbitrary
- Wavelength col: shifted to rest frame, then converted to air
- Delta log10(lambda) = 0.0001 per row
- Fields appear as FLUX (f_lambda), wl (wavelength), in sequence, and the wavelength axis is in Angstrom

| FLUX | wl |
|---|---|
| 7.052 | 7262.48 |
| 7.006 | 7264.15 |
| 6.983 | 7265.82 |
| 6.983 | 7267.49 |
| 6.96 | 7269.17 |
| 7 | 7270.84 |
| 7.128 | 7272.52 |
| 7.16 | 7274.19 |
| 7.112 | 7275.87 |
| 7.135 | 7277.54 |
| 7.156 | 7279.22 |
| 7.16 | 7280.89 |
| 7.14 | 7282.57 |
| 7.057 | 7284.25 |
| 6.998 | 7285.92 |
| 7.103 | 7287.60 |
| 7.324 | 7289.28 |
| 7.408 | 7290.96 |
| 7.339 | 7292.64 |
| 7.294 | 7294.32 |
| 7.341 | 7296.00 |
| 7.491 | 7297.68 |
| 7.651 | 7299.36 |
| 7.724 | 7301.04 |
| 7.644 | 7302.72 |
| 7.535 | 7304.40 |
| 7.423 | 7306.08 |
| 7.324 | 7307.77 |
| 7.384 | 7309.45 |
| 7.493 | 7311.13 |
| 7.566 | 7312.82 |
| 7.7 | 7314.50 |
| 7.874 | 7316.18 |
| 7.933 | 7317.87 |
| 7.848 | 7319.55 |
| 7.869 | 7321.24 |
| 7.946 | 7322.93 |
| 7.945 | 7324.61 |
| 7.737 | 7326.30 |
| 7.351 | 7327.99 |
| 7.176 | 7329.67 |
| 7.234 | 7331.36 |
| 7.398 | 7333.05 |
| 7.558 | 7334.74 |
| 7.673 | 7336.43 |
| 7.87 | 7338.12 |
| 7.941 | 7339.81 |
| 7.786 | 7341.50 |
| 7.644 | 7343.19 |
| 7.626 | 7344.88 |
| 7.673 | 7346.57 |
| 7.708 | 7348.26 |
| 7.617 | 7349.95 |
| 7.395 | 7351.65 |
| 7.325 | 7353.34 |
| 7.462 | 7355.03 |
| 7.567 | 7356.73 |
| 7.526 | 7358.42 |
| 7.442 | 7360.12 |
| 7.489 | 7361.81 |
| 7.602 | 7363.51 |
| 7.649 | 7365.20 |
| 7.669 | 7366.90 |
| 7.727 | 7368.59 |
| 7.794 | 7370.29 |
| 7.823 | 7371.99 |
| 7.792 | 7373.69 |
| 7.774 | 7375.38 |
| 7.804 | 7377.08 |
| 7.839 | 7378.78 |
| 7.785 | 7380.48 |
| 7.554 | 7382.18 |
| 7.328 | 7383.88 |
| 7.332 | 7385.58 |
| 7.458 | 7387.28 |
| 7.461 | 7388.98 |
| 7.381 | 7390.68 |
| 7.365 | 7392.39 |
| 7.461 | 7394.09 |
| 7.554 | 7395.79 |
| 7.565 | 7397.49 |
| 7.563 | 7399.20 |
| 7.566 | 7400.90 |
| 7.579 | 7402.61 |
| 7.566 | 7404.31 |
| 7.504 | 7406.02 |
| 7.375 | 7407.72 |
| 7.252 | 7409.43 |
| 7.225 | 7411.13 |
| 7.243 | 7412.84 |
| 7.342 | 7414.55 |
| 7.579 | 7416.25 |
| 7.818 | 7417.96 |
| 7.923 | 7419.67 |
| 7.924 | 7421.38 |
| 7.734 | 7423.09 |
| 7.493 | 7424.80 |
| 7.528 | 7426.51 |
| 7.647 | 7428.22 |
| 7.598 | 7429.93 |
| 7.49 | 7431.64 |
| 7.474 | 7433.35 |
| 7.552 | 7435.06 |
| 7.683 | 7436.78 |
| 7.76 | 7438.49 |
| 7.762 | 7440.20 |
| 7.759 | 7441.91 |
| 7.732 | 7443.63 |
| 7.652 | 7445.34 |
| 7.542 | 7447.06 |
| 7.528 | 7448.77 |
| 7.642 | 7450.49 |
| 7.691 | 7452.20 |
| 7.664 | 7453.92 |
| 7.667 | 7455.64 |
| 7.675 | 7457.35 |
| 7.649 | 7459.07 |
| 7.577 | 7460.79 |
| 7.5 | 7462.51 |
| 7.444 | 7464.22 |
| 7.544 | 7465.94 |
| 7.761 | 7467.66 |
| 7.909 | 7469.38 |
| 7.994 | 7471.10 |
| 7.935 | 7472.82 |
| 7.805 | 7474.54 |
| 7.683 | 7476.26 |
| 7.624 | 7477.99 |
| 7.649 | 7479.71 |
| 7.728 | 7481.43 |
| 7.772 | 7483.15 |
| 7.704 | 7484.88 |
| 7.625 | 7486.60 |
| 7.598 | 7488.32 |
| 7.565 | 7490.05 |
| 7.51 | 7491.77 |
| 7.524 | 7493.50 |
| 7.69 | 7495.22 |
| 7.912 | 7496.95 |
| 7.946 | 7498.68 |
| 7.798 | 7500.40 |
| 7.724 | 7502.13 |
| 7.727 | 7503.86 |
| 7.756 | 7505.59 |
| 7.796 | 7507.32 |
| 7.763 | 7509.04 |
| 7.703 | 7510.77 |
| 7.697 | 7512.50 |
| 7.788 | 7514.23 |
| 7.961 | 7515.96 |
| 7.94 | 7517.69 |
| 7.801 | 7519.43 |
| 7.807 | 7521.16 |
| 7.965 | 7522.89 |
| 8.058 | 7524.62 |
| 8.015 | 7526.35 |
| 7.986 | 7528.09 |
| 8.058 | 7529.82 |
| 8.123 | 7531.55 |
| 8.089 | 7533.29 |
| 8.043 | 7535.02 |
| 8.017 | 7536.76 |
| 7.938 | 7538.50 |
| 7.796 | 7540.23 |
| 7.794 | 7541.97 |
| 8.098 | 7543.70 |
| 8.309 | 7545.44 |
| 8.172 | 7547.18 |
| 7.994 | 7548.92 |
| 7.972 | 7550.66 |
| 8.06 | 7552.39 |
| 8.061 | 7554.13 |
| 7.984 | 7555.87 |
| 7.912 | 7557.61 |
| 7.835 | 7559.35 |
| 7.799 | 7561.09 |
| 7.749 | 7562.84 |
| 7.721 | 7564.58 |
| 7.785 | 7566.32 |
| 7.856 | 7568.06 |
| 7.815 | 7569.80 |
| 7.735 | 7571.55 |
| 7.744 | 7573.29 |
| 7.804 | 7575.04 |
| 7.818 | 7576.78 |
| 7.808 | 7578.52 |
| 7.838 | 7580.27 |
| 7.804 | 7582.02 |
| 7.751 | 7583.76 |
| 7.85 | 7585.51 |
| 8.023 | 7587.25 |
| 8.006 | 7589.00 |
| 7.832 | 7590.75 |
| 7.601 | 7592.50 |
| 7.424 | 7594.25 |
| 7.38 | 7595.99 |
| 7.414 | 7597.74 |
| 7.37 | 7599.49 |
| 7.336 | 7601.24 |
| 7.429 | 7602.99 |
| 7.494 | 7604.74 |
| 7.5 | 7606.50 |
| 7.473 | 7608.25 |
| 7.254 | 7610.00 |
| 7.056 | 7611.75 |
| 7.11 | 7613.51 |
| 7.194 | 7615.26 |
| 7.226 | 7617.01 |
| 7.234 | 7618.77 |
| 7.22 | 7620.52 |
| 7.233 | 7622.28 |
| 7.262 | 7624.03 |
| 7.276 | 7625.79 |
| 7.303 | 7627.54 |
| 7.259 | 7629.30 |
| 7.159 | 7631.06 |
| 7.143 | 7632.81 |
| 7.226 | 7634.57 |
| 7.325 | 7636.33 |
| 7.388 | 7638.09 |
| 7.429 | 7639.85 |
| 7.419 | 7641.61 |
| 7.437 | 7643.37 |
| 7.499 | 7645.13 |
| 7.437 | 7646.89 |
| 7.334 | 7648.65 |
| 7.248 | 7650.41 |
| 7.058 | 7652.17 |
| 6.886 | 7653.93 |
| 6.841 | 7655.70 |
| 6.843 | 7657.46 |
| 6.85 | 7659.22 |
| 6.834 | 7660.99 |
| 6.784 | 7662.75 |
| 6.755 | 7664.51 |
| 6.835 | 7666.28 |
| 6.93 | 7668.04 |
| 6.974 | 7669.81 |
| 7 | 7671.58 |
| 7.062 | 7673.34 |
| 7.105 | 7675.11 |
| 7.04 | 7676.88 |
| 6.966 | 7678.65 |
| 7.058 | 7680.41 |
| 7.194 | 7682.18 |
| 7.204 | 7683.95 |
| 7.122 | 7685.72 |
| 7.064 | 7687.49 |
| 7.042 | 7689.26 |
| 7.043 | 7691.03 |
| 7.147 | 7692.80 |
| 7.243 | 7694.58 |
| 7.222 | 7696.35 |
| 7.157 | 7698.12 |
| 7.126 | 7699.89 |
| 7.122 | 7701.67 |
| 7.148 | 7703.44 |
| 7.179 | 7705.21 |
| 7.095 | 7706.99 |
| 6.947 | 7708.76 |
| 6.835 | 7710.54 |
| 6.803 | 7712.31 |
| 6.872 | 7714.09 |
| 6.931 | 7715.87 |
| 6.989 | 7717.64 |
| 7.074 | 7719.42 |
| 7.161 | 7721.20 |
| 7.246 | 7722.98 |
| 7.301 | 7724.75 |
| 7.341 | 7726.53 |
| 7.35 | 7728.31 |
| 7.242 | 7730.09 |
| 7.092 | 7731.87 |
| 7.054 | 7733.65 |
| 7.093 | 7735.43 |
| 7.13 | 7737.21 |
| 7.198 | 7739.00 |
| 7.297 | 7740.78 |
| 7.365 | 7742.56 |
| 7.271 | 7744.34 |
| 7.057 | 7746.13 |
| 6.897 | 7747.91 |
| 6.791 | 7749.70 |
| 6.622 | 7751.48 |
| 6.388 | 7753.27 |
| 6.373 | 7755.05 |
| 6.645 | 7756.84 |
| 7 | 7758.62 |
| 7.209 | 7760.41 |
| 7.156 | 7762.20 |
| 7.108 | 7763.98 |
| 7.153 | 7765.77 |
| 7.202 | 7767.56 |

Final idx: 1.02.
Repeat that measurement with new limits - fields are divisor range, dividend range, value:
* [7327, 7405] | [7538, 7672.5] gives 1.05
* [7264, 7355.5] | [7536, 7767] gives 1.08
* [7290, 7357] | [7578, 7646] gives 1.06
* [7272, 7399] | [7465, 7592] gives 1.10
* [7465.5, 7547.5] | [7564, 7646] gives 0.98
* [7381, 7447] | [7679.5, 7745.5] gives 1.02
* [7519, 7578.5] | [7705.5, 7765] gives 0.93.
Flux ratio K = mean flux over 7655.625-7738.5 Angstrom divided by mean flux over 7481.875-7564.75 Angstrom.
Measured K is 0.9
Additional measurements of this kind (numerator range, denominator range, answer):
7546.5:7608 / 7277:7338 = 1.04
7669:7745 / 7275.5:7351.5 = 0.95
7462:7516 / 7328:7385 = 1.01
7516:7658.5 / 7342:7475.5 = 1.00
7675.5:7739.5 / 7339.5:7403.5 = 0.94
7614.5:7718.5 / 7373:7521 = 0.93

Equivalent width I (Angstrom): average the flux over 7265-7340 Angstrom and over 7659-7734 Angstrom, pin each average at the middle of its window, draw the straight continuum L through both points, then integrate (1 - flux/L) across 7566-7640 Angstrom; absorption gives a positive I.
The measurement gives -3.56 Angstrom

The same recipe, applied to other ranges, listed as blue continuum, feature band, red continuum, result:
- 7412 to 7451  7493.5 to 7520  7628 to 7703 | -1.2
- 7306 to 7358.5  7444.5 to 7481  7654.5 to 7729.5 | -1.3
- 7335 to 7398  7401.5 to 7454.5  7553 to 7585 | 0.6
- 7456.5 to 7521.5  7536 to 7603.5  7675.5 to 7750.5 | -2.8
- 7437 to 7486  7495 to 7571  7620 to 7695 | -4.3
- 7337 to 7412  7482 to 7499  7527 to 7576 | 0.3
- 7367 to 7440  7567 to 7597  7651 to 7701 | -2.3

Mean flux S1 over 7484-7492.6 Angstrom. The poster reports 7.6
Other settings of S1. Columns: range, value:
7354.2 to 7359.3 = 7.51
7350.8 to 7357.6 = 7.44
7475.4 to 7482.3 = 7.67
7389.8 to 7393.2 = 7.36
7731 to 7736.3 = 7.08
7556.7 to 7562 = 7.84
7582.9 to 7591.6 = 7.89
